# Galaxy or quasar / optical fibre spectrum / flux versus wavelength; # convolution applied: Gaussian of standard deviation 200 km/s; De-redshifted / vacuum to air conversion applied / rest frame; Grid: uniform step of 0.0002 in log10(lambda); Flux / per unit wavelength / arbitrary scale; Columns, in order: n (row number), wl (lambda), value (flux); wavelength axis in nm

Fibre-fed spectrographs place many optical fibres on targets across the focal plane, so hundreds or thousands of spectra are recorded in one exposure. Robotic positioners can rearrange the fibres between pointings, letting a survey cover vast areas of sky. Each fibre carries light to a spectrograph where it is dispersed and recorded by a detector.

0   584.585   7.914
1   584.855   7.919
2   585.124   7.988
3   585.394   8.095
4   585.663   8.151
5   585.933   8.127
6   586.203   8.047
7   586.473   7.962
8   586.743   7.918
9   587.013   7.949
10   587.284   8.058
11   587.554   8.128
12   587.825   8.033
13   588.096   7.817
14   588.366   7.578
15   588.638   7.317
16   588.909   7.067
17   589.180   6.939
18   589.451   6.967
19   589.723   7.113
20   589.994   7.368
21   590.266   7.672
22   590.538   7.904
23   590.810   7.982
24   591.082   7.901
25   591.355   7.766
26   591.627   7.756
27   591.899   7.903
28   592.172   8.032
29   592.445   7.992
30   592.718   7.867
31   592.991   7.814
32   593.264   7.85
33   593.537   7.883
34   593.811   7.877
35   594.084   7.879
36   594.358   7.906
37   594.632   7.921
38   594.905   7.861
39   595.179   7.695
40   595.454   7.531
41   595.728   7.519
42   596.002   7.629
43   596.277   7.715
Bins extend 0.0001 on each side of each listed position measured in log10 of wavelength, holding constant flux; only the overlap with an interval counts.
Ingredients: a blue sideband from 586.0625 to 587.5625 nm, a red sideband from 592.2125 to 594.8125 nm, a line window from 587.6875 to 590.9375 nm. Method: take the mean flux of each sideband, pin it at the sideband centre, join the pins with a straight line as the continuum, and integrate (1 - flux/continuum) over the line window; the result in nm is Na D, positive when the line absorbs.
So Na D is 0.20 nm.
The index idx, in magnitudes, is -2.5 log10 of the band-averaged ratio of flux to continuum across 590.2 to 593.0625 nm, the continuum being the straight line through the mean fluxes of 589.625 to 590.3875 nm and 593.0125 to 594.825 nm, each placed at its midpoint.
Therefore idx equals -0.039 mag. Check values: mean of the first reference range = 7.4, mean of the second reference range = 7.88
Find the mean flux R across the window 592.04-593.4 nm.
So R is 7.91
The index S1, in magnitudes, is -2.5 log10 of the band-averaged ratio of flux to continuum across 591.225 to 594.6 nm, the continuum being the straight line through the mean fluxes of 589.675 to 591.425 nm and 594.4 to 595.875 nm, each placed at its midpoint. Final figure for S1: -0.02 mag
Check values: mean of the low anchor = 7.7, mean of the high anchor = 7.72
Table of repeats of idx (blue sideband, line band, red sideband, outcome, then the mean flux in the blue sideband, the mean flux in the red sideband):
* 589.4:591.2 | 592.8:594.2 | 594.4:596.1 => -0.028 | 7.58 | 7.71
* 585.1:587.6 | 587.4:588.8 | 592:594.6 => 0.033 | 8.04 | 7.9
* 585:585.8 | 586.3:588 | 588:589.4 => -0.046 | 8.08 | 7.31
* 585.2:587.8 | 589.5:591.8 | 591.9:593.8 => 0.040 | 8.05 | 7.9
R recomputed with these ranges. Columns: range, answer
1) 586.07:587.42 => 7.99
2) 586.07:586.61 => 8.01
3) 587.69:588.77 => 7.68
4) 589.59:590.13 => 7.25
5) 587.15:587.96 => 8.07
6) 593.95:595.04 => 7.89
